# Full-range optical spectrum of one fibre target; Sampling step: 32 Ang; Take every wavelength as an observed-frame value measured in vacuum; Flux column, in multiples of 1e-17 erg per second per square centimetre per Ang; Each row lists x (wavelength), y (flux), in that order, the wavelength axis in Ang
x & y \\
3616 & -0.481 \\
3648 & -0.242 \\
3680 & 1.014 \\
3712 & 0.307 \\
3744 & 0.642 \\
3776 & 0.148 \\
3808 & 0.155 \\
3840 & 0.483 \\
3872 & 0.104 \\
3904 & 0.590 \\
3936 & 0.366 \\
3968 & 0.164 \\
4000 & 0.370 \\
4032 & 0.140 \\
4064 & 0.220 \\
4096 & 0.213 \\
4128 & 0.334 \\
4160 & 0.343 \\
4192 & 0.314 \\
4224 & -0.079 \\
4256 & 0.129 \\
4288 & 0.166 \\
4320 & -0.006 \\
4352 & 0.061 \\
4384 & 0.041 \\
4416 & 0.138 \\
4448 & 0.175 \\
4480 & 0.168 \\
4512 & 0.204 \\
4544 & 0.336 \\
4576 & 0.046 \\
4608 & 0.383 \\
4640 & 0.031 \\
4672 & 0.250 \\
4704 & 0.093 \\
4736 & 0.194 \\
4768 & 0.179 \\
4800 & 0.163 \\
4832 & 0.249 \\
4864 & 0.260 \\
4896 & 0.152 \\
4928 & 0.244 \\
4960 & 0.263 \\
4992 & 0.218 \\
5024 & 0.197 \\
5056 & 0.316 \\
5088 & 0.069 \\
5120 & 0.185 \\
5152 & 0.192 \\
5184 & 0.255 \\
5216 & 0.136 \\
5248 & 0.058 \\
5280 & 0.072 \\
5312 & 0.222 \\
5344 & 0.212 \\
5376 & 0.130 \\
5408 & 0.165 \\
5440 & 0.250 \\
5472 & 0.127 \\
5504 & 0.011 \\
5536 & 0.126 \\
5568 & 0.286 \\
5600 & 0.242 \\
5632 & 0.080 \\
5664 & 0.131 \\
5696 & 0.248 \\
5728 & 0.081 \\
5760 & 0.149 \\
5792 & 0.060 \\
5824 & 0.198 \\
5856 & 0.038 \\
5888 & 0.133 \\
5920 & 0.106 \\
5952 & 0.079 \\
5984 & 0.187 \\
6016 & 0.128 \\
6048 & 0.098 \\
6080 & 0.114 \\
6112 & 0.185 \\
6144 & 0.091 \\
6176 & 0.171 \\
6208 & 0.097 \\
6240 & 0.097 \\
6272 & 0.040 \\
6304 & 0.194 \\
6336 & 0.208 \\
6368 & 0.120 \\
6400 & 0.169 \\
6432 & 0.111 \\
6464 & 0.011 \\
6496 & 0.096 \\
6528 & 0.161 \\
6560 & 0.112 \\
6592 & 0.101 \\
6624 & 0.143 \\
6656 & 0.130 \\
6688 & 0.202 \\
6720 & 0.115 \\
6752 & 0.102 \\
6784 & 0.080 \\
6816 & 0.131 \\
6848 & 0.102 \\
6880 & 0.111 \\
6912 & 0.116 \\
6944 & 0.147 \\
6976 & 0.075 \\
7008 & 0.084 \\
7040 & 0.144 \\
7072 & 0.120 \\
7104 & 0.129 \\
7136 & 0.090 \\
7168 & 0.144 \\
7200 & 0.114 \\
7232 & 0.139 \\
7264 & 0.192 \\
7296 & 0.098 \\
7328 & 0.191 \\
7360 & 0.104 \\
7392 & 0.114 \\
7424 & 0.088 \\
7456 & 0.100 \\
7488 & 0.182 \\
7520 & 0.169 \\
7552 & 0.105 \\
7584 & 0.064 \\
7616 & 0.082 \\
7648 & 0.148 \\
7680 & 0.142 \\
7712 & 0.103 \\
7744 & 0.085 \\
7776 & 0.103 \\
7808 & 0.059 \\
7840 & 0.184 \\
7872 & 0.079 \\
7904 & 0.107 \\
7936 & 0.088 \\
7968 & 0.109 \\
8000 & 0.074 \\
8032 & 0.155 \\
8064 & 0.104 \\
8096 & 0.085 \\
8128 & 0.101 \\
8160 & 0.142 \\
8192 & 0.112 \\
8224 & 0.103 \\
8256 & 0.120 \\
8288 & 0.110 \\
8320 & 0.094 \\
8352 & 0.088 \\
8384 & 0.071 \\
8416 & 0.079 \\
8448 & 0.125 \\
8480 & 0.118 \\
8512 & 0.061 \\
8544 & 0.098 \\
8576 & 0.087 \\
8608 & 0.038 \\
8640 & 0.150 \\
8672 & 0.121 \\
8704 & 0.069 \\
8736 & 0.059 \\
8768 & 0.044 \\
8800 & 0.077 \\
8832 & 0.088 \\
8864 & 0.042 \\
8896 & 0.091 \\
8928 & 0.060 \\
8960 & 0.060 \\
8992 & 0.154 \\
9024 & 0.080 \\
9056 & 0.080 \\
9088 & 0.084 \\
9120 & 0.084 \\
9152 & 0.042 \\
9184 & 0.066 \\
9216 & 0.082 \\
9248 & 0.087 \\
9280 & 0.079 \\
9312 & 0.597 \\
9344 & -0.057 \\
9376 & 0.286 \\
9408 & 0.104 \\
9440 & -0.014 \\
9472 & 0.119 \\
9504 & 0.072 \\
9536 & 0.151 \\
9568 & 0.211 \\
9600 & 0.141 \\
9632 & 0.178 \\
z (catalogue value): 1.497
